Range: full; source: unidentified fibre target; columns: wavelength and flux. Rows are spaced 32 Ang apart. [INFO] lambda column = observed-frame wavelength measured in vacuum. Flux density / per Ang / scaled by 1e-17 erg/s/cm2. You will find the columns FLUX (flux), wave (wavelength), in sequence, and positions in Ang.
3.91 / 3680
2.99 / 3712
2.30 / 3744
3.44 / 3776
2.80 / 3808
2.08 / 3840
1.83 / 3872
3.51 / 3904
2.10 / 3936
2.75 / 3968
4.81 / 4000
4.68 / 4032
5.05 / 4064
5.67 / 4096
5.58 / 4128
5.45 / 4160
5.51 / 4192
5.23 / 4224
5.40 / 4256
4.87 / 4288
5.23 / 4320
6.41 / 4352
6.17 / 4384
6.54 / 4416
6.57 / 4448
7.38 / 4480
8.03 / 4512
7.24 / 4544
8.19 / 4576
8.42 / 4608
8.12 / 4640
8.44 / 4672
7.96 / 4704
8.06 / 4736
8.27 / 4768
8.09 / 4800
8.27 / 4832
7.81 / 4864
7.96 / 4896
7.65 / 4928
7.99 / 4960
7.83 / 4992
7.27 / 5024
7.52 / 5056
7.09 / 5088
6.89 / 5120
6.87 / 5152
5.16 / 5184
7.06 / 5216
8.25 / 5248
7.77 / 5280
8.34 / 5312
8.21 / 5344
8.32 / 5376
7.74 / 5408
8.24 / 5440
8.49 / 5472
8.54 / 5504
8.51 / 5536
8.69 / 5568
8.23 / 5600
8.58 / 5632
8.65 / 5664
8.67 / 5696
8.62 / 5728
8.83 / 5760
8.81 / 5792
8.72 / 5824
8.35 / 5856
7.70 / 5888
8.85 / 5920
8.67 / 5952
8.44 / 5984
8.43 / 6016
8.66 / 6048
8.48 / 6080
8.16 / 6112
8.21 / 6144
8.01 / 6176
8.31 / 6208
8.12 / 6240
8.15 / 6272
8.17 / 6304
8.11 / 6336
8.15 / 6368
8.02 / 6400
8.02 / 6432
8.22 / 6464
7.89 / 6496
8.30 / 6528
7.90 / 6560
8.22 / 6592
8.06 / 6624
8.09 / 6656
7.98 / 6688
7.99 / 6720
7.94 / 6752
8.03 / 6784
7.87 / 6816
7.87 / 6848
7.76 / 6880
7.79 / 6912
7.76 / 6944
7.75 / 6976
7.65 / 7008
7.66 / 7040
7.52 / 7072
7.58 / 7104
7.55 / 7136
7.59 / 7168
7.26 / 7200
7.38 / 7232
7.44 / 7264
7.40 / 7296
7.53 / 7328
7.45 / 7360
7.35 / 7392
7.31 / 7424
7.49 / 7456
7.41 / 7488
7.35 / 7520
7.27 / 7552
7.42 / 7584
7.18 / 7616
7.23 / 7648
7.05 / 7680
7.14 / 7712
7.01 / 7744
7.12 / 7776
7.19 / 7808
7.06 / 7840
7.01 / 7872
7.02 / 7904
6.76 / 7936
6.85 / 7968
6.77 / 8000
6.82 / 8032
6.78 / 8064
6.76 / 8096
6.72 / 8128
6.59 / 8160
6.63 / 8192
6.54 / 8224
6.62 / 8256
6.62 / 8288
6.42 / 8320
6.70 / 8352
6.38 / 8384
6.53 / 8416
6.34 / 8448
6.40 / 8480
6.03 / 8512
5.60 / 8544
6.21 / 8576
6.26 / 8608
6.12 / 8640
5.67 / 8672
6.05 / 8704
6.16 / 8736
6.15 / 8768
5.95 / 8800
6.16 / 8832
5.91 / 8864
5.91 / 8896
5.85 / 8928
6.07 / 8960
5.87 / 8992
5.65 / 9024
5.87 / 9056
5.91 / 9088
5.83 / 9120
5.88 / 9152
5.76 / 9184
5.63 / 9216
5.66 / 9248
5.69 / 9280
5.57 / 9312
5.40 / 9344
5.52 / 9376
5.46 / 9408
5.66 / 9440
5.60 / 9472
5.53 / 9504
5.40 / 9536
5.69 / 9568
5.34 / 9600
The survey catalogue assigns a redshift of 0.000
